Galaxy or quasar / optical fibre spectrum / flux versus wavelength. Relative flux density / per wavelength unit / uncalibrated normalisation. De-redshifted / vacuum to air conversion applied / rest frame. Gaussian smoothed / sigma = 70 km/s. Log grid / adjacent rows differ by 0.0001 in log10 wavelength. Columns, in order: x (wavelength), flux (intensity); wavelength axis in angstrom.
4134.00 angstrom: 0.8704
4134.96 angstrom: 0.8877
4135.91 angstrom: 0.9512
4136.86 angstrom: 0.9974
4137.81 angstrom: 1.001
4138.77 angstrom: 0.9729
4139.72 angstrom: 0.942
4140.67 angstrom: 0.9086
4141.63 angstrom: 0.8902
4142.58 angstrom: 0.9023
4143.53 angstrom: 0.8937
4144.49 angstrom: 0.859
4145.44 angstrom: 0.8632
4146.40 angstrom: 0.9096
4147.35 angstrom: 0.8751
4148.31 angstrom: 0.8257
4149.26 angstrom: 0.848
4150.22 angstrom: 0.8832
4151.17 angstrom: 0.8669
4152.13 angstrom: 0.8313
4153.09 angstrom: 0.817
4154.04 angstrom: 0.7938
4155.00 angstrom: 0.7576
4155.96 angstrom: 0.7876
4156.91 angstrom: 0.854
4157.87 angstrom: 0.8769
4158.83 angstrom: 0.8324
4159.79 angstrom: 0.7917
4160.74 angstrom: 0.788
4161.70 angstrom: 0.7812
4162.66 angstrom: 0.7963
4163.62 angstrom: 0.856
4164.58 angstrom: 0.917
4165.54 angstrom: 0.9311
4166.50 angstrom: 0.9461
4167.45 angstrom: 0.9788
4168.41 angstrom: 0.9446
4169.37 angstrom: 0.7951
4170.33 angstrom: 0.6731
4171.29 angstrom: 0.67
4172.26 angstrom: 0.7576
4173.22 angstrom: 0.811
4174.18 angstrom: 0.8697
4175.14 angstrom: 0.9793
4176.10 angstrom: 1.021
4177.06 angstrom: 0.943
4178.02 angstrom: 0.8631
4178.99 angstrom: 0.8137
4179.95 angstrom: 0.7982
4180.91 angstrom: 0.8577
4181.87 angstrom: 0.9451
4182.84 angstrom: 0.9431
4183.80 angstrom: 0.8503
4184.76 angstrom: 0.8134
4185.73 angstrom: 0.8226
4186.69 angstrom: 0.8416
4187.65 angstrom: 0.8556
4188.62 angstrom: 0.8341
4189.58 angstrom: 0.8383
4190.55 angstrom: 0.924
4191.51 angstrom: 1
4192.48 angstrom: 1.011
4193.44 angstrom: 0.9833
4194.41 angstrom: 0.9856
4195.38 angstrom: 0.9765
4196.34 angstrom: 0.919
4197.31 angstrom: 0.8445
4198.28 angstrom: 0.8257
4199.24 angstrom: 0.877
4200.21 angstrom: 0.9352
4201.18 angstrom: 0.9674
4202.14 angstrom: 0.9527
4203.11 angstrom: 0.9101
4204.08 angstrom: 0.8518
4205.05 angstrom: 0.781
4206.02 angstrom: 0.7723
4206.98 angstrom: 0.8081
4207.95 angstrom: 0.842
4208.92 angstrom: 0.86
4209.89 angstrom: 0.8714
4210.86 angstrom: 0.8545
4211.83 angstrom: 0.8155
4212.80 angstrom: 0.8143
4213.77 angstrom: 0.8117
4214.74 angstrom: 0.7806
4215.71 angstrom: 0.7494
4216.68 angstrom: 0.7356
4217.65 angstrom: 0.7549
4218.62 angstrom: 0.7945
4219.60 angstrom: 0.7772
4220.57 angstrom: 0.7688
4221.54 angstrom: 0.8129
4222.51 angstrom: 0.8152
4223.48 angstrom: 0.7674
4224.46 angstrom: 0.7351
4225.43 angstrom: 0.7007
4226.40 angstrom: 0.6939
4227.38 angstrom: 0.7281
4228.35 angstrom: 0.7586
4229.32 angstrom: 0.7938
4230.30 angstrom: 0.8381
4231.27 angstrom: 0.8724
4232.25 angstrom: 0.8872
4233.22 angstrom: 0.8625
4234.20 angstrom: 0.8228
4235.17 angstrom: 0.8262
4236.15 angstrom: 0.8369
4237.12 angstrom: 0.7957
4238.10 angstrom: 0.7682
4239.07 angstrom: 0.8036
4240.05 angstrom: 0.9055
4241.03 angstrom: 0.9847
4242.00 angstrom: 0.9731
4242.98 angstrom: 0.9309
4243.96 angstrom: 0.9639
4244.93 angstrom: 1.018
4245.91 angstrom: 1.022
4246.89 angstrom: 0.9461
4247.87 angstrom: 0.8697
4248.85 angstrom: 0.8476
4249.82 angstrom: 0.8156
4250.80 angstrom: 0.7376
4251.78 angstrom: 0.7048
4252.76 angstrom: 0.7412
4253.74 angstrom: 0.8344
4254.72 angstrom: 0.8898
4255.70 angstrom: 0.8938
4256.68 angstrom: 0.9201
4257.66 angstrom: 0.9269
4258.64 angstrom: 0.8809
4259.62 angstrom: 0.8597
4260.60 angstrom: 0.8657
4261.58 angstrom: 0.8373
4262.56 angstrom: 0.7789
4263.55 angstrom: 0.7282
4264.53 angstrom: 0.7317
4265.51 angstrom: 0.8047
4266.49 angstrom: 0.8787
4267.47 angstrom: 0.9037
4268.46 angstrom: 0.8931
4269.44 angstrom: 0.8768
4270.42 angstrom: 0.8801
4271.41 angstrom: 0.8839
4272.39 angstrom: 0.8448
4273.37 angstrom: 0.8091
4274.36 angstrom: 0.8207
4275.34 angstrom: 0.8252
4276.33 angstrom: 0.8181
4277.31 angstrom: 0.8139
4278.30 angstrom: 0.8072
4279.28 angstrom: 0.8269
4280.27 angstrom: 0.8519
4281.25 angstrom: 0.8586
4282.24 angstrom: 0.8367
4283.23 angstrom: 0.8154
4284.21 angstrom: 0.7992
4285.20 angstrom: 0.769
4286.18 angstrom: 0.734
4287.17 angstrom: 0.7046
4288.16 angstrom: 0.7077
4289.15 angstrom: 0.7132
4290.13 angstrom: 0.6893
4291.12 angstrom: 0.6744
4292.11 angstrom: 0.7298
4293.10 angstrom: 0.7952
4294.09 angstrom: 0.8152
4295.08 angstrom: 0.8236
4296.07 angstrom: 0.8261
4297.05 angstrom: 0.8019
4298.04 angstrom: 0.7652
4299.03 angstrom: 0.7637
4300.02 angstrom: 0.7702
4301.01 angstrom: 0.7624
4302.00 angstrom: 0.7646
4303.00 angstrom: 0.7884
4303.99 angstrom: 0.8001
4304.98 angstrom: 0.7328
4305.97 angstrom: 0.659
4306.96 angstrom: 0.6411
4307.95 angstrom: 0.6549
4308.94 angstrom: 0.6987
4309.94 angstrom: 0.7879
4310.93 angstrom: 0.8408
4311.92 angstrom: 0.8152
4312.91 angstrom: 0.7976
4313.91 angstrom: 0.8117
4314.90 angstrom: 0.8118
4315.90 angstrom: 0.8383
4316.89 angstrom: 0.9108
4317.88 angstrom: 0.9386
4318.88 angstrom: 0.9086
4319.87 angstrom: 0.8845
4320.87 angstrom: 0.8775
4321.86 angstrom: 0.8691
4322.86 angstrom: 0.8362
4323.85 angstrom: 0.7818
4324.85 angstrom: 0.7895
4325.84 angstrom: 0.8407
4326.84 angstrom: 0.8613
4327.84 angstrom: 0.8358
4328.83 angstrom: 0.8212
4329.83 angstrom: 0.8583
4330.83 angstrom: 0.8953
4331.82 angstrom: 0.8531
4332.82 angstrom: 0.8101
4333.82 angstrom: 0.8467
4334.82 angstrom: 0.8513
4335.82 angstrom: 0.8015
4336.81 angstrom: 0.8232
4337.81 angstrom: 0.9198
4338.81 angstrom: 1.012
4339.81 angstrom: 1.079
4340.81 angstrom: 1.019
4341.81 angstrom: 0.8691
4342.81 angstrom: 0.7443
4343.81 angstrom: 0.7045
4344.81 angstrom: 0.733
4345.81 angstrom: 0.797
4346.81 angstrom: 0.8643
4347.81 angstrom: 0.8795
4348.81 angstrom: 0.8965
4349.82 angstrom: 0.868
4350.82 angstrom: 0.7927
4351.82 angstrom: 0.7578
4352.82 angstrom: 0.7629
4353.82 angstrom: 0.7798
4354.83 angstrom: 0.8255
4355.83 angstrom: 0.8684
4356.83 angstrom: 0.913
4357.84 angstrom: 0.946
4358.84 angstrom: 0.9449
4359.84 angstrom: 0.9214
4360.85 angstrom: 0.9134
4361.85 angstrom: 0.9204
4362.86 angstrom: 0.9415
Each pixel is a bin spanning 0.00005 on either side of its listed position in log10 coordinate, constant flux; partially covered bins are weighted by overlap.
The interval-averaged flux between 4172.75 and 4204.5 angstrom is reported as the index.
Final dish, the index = 0.899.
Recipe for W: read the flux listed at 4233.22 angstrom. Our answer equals 0.8625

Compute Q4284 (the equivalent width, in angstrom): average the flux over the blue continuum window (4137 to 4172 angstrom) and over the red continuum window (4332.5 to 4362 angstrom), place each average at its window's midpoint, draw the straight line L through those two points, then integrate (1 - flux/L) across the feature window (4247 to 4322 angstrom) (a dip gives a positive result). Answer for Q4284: 4.6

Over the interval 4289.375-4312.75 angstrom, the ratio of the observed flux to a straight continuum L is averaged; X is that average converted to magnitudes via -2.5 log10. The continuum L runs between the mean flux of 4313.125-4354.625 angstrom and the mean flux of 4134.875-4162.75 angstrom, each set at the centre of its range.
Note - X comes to 0.129 mag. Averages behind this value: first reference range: 0.867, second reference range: 0.849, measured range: 0.757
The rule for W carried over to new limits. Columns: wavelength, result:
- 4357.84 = 0.946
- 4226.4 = 0.6939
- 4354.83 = 0.8255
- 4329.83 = 0.8583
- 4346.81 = 0.8643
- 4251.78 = 0.7048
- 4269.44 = 0.8768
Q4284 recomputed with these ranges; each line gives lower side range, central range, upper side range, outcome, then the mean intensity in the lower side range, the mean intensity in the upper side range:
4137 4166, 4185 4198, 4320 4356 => -0.7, 0.863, 0.845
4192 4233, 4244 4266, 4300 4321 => -0.9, 0.834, 0.794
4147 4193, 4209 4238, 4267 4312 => 1.0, 0.857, 0.786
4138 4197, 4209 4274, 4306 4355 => 1.5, 0.871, 0.833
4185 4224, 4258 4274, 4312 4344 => 0.3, 0.853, 0.86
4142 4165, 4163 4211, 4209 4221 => -3.6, 0.842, 0.796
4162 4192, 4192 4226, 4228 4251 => 1.1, 0.867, 0.872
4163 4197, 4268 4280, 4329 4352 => 0.4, 0.884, 0.856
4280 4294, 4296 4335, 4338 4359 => -0.1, 0.763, 0.859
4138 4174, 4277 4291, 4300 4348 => 0.9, 0.851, 0.827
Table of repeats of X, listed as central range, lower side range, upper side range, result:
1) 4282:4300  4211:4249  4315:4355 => 0.106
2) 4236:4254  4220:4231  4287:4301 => -0.140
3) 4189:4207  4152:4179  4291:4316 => -0.099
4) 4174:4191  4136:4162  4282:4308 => -0.048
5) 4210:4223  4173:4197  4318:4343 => 0.129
